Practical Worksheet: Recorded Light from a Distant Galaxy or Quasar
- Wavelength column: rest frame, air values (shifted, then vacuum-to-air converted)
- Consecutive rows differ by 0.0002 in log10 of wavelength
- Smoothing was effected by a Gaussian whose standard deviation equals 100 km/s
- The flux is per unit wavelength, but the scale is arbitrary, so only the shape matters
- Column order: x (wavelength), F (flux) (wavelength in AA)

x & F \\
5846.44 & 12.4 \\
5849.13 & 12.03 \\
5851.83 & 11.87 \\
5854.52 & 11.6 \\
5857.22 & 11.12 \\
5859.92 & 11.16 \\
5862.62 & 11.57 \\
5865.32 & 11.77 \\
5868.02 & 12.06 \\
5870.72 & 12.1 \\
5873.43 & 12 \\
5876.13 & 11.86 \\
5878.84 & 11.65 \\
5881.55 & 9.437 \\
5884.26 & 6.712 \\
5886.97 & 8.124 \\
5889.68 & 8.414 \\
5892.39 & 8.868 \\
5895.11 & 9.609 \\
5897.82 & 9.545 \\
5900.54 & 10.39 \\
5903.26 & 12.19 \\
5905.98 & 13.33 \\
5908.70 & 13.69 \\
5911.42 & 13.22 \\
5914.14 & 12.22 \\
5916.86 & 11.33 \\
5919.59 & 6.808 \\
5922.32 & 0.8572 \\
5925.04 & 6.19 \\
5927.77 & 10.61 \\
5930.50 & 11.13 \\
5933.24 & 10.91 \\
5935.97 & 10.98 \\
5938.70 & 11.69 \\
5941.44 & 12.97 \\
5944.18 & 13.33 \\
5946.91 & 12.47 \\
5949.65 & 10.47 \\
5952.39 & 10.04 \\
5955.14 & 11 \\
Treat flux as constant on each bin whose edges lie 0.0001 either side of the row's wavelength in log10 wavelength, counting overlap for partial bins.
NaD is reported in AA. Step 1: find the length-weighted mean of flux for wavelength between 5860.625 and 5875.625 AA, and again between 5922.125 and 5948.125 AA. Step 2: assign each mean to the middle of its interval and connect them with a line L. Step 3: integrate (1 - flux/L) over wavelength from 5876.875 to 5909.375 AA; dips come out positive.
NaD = 3.49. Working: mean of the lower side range 11.9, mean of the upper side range 10.5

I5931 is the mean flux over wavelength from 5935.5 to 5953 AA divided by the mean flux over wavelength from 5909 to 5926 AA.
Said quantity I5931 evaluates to 1.34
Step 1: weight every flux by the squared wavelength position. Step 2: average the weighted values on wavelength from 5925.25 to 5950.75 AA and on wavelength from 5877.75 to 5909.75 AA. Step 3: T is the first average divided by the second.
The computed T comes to 1.14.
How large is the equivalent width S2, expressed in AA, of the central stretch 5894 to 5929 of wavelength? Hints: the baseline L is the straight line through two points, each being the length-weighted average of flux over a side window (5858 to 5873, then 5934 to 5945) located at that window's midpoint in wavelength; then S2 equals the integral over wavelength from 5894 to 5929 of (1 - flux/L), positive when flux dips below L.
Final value 5.74 AA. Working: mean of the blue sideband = 11.7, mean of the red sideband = 12.1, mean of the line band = 10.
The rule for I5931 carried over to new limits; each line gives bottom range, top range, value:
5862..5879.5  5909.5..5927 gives 0.73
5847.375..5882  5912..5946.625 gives 0.87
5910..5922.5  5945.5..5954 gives 1.14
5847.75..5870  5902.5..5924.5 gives 0.88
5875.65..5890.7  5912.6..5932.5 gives 0.93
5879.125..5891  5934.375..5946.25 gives 1.44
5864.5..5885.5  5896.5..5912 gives 1.10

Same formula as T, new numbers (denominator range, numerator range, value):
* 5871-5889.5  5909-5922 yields 1.05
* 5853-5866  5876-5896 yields 0.81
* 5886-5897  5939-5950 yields 1.43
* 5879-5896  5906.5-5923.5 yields 1.15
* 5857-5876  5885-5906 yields 0.84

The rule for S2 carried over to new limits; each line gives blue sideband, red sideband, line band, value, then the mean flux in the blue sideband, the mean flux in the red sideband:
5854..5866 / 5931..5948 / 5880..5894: 3.9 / 11.4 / 12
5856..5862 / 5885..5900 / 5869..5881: -2.0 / 11.2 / 8.9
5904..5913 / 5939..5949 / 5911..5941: 7.7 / 13.3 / 12.6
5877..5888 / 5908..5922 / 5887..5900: 0.7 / 9.13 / 10.6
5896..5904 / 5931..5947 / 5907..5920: -1.0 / 10.5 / 12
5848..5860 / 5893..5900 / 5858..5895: 0.5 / 11.6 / 9.59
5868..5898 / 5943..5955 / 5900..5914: -2.9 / 9.96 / 11.5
